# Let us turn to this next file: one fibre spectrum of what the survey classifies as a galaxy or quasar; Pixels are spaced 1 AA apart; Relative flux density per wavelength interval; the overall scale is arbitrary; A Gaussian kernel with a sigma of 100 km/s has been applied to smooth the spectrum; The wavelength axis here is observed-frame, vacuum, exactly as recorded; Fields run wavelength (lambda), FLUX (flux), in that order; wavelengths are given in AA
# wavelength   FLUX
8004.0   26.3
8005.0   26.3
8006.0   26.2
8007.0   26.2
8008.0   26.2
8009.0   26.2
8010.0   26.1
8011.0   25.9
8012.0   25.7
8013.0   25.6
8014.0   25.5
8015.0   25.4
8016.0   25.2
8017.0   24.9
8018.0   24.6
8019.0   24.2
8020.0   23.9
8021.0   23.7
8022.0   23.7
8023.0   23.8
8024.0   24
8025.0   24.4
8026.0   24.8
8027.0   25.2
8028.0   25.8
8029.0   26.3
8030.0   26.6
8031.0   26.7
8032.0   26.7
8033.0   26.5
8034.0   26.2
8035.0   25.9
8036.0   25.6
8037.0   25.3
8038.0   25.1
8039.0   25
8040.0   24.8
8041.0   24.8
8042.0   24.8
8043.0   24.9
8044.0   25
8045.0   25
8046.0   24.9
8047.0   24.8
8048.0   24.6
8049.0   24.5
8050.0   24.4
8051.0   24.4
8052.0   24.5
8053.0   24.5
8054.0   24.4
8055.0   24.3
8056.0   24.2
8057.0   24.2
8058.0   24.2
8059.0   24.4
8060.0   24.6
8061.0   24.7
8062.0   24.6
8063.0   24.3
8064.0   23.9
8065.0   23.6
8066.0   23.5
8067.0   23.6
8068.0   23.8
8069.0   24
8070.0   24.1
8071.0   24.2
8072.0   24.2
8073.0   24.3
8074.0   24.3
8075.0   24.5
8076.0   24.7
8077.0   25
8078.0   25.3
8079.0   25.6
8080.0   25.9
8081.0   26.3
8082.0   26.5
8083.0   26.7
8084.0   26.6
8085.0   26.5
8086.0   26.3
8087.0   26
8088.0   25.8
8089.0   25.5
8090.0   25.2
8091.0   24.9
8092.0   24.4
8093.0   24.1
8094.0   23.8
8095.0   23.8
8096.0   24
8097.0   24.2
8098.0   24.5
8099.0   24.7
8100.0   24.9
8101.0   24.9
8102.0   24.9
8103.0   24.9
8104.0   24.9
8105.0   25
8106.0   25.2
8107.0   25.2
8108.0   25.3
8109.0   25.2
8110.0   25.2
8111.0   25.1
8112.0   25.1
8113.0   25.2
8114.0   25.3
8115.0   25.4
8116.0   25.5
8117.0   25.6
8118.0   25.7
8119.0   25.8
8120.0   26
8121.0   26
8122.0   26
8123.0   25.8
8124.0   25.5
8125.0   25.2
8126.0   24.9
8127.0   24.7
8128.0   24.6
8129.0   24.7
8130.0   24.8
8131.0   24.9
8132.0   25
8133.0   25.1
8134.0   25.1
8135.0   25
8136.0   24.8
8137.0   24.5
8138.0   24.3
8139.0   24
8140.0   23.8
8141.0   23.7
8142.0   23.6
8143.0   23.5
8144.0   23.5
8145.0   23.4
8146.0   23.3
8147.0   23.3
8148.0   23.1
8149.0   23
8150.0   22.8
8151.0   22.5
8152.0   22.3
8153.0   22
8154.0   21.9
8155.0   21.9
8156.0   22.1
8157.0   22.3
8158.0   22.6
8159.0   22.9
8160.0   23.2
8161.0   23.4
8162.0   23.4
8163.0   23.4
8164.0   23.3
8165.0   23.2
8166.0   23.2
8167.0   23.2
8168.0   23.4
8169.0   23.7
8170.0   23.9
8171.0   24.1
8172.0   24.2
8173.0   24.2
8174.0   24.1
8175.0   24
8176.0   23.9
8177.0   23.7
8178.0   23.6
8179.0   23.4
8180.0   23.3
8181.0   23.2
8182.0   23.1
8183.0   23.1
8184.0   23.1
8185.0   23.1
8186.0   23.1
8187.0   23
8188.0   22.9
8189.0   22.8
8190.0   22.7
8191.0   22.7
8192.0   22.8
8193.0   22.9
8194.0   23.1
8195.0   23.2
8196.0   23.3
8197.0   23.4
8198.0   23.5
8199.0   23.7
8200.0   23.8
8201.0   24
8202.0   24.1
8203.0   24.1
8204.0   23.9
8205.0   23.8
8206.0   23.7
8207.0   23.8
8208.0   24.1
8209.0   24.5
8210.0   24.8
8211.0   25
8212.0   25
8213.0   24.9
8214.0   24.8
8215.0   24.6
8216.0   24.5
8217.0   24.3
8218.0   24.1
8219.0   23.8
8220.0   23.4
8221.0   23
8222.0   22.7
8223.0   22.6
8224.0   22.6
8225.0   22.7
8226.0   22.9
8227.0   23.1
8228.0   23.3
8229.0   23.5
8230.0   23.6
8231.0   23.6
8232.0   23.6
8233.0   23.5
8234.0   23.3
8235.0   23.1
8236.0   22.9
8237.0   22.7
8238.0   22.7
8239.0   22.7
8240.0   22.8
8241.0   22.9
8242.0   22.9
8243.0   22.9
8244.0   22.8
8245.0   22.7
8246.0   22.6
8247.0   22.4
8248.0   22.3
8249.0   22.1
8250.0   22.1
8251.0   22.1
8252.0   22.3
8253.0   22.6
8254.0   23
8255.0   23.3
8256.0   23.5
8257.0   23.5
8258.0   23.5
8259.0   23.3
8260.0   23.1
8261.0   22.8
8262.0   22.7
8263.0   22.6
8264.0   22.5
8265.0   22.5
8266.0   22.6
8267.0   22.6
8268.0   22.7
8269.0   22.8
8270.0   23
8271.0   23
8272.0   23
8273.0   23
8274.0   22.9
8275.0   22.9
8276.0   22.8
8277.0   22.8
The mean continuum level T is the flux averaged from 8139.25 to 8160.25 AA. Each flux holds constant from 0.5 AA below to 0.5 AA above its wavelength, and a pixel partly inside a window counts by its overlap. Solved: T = 22.9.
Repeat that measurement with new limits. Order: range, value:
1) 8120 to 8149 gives 24.5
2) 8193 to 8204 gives 23.6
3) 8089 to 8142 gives 24.9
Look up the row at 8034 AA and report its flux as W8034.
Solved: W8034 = 26.2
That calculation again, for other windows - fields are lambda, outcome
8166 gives 23.2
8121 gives 26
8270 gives 23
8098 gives 24.5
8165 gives 23.2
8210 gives 24.8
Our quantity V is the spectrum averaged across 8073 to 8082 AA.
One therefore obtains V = 25.2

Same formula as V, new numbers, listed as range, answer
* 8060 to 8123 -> 25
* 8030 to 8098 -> 24.9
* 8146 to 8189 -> 23.2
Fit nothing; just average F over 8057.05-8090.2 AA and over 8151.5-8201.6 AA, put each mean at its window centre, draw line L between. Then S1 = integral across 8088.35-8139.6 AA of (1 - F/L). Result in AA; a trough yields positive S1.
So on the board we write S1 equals -1.6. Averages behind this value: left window 24.9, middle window 25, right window 23.2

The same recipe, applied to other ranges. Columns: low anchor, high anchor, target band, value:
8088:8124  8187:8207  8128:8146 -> 0.1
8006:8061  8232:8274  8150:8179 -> 0.6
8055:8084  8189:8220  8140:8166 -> 1.3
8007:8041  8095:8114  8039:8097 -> 0.8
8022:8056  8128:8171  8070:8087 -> -0.6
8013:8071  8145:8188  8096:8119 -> -1.1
